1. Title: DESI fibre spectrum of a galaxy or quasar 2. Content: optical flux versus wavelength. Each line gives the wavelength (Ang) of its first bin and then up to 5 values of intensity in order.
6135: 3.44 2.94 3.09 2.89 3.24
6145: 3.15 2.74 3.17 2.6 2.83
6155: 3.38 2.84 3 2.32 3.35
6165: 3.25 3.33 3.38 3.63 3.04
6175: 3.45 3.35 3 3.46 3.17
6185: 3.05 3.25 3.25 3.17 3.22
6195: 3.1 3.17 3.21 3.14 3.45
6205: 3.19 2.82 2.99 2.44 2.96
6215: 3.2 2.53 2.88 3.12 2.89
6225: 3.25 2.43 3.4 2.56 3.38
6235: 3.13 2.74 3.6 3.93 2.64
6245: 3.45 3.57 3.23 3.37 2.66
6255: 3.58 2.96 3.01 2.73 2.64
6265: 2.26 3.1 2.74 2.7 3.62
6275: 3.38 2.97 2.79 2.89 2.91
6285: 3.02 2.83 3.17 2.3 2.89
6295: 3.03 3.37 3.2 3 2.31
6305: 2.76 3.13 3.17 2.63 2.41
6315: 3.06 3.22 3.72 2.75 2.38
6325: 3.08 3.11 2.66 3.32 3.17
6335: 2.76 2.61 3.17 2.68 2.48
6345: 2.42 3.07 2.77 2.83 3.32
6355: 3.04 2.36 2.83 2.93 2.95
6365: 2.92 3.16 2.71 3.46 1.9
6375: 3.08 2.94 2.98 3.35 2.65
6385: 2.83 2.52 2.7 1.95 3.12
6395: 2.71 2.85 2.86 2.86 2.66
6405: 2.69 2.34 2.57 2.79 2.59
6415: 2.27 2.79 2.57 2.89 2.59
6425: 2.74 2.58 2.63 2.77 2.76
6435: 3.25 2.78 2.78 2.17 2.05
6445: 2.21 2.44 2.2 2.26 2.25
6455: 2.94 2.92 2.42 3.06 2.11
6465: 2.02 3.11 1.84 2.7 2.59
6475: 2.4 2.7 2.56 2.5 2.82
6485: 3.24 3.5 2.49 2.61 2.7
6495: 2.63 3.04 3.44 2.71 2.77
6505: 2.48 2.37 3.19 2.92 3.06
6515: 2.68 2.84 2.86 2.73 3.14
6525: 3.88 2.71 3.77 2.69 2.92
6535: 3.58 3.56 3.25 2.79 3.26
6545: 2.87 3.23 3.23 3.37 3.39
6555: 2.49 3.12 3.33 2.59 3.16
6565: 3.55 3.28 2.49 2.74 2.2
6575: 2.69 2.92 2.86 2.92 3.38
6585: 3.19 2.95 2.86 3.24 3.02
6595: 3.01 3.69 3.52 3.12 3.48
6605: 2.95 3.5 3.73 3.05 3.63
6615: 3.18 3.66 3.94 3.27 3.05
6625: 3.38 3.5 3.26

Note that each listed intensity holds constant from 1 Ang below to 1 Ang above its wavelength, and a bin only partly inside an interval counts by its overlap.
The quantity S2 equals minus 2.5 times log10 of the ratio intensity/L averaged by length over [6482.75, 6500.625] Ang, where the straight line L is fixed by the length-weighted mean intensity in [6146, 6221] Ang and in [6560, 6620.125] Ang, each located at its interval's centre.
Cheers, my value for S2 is 0.07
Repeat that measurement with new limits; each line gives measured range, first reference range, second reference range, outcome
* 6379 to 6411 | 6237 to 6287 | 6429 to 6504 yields 0.03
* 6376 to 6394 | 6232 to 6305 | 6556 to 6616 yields 0.10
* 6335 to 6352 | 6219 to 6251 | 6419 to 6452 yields 0.03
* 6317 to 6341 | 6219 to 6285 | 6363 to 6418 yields -0.03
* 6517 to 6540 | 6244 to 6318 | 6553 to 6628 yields -0.02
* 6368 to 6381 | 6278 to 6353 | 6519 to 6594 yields 0.02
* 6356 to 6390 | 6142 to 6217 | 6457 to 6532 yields 0.03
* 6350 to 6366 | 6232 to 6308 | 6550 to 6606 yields 0.05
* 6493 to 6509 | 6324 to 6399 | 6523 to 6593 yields 0.08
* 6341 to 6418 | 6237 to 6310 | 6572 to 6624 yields 0.11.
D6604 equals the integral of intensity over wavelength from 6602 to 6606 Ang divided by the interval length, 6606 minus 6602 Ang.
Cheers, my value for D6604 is 3.21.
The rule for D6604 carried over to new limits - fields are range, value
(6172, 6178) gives 3.28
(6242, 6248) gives 3.22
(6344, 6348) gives 2.75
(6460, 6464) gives 2.58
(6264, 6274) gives 2.88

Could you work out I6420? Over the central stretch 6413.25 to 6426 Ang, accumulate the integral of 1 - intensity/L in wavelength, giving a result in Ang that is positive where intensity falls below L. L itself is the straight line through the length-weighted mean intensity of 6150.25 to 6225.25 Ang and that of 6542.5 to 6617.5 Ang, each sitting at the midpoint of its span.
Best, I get 1.9 Ang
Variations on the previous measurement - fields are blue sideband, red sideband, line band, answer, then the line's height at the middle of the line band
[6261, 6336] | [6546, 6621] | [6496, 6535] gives 1.6 Ang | 3.1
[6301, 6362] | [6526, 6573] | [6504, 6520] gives 1.3 Ang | 3.05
